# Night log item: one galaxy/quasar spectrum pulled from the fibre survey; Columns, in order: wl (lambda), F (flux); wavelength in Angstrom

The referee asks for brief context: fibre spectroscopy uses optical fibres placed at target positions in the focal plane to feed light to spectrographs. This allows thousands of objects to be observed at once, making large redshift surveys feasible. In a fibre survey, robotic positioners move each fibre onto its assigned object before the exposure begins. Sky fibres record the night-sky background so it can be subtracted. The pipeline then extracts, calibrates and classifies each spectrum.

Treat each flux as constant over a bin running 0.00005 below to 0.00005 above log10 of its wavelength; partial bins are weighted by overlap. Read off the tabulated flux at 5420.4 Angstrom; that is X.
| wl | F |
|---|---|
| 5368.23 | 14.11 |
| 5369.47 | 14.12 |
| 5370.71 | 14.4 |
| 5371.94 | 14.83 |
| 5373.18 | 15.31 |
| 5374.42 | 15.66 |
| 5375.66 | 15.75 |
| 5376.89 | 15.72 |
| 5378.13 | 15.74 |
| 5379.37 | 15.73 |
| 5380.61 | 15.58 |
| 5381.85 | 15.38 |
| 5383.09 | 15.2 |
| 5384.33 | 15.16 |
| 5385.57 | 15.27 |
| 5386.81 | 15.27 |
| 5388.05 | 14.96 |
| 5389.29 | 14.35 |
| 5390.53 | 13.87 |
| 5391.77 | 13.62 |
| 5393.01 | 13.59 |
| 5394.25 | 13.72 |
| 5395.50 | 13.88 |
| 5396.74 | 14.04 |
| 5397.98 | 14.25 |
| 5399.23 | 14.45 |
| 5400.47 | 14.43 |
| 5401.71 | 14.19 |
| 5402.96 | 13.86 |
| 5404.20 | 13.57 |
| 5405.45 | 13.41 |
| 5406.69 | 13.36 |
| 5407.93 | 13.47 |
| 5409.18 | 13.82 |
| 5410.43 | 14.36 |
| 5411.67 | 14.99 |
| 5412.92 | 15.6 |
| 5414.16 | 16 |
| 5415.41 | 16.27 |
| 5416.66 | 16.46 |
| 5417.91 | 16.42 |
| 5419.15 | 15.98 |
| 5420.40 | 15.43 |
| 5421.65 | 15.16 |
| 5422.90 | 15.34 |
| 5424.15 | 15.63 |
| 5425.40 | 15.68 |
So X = 15.43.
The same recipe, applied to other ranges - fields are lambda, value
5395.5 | 13.88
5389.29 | 14.35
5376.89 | 15.72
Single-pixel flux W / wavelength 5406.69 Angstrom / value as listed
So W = 13.36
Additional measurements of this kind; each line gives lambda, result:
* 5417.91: 16.42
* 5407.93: 13.47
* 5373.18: 15.31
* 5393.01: 13.59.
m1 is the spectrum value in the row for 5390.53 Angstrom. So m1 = 13.87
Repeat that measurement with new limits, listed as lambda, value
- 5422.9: 15.34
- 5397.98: 14.25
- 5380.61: 15.58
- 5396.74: 14.04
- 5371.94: 14.83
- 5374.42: 15.66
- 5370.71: 14.4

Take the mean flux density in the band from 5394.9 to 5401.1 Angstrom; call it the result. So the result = 14.2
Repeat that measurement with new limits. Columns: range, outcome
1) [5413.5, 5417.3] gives 16.2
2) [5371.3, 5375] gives 15.3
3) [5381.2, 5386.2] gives 15.2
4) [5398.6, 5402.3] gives 14.4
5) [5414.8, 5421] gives 16.1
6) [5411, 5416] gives 15.7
